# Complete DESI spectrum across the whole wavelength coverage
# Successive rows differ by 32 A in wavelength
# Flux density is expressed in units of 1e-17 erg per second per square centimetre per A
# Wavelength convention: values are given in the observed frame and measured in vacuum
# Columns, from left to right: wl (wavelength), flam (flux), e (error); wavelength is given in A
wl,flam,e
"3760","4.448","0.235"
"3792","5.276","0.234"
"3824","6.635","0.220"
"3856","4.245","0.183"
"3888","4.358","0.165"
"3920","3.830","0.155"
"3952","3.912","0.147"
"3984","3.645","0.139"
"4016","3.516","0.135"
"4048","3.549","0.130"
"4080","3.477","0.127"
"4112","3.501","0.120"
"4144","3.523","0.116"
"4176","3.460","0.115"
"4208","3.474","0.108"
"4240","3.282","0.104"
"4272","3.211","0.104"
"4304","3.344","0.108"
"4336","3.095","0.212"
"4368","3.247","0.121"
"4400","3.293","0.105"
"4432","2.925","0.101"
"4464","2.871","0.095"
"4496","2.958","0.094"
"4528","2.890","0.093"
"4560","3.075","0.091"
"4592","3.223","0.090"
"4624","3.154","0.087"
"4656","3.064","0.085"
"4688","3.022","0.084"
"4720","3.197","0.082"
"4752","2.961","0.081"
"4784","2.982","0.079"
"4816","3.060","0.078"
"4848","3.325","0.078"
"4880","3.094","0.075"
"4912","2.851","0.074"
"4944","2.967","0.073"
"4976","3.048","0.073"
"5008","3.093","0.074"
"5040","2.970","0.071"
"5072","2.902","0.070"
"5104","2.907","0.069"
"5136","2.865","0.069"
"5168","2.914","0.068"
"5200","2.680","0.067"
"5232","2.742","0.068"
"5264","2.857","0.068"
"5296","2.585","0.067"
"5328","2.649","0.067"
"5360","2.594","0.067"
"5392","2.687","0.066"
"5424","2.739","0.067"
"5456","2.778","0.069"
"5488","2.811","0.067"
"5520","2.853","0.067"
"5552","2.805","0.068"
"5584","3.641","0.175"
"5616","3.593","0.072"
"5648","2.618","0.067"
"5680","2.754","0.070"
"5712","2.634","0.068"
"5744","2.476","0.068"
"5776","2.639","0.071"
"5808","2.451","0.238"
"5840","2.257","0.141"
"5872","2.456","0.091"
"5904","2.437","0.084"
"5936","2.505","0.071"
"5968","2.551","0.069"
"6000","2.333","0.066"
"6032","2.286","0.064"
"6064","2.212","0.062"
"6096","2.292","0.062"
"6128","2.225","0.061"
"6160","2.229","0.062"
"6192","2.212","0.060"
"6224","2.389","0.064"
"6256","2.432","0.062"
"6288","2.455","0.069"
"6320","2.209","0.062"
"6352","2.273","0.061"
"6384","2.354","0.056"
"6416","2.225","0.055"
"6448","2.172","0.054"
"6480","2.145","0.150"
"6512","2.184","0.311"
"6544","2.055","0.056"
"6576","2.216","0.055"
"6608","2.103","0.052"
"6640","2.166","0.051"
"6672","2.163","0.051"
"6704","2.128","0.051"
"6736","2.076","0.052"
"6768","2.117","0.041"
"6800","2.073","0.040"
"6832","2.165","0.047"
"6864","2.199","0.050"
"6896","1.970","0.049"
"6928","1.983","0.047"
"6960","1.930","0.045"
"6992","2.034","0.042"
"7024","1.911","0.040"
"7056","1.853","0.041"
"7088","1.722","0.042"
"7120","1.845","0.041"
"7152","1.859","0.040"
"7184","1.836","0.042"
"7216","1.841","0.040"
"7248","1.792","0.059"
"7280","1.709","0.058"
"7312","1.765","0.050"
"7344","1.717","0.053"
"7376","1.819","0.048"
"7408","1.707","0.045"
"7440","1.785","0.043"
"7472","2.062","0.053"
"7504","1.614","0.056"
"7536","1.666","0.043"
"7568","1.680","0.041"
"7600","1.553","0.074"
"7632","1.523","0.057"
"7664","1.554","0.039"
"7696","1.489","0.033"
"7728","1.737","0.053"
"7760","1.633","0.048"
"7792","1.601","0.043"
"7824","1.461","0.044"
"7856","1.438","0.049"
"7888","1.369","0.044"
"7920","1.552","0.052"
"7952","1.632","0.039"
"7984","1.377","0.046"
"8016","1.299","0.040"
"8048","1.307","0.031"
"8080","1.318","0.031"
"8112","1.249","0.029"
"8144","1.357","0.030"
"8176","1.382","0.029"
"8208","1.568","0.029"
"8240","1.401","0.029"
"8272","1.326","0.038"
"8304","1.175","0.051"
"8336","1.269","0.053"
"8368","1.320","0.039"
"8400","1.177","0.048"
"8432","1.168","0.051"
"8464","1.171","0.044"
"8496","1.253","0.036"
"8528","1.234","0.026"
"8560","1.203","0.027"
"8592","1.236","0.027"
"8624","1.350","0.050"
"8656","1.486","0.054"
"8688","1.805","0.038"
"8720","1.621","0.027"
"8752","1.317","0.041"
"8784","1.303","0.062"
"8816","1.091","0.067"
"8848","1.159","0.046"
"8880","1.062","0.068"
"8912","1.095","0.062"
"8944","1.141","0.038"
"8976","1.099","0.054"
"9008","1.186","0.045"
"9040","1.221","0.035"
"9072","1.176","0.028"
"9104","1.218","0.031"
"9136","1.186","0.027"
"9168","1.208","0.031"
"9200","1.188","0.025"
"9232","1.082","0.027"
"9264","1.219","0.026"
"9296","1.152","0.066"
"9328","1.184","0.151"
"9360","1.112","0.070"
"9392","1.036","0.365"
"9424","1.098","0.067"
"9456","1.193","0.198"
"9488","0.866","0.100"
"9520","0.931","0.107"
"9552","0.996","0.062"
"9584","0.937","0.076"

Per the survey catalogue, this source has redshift 1.001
